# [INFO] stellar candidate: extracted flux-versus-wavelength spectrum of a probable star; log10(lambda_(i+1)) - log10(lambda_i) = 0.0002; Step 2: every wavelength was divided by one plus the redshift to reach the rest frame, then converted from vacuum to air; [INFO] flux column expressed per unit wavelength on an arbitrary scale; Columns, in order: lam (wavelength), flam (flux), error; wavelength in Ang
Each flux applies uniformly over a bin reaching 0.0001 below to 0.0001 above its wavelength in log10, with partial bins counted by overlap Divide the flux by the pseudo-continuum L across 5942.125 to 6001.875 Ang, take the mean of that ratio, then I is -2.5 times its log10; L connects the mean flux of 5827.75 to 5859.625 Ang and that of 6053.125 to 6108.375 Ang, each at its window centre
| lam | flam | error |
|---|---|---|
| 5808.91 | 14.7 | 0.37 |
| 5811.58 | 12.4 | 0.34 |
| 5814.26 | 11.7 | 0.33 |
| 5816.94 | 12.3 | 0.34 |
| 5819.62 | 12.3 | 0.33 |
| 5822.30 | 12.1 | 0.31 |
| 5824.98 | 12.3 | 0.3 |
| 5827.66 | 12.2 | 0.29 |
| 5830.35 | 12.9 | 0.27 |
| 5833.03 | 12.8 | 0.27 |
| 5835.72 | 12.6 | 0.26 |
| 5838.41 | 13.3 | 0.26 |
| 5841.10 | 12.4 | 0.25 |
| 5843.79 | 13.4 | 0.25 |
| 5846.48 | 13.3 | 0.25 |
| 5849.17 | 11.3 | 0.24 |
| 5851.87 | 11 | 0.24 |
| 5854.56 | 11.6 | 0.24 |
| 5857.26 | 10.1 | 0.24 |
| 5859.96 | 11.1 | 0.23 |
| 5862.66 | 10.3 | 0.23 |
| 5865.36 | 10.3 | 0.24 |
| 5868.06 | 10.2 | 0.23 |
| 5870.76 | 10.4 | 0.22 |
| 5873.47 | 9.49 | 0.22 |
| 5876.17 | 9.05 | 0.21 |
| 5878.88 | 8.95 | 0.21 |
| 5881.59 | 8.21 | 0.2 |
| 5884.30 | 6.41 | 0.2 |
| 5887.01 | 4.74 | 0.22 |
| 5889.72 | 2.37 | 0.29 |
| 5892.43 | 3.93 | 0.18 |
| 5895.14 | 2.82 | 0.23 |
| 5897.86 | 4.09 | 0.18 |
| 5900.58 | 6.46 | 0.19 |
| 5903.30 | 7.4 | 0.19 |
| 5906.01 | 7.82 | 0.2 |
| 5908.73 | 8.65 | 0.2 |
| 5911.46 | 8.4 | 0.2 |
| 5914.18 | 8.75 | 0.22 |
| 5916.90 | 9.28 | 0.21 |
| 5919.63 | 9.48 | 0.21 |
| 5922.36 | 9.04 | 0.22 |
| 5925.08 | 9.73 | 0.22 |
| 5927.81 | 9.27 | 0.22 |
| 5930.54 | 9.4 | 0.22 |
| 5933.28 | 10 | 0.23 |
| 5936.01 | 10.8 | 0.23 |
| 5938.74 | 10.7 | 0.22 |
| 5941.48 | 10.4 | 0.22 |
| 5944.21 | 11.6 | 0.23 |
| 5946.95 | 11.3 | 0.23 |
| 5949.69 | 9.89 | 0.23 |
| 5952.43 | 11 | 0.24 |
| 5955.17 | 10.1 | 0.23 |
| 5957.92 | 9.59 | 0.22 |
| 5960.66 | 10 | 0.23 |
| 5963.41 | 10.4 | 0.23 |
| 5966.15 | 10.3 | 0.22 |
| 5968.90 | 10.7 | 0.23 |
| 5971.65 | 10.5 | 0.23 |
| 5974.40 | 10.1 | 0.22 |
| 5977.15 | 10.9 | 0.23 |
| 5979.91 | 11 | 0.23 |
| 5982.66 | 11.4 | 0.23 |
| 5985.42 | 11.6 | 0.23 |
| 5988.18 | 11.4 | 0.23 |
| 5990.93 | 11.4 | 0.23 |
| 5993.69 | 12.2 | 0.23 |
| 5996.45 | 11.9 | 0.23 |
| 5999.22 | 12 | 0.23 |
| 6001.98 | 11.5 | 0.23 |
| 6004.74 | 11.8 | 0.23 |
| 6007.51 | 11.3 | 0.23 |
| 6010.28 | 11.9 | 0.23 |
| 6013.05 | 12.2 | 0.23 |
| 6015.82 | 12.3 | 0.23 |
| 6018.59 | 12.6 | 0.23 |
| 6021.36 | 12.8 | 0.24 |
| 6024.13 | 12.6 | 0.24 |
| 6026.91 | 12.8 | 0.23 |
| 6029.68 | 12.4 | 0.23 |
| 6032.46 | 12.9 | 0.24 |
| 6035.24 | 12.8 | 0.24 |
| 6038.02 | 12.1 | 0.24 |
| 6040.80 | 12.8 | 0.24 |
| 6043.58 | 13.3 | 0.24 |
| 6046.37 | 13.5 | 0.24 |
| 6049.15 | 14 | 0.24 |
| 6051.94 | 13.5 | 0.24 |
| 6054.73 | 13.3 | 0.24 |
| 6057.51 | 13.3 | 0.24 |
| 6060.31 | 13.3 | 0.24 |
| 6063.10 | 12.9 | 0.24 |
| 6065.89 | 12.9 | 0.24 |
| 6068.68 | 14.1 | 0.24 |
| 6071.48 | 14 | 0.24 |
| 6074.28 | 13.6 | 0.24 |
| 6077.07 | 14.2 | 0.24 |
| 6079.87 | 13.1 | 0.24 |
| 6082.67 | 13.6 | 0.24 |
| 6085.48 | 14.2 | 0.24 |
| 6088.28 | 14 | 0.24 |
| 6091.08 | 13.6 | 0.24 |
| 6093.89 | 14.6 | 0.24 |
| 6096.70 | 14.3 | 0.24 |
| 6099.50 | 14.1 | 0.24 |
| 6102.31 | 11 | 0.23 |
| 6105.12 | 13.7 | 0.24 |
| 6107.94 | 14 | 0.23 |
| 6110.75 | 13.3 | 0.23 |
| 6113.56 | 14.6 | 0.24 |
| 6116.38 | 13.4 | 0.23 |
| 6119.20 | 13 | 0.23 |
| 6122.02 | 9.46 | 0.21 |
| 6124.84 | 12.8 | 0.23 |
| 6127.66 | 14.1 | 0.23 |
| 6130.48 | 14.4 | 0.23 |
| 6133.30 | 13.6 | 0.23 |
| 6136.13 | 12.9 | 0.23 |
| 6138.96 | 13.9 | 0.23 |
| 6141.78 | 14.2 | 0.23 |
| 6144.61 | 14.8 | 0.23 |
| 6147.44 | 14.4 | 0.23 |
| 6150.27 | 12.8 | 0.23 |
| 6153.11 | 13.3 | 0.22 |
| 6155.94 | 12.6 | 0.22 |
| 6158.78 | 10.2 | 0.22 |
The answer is 0.18 mag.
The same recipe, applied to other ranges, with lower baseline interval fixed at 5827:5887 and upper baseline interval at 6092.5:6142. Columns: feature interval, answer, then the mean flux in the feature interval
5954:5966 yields 0.18 mag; 10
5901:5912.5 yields 0.39 mag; 7.93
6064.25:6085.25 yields -0.06 mag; 13.7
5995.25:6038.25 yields 0.01 mag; 12.2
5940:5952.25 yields 0.08 mag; 10.8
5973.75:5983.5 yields 0.11 mag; 10.9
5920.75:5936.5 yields 0.19 mag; 9.64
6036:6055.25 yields -0.04 mag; 13.2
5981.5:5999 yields 0.04 mag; 11.7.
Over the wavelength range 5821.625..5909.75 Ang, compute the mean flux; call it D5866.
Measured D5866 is 9.49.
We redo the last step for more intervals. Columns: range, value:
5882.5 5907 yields 5.13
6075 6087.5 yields 13.8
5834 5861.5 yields 12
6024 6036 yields 12.7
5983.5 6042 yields 12.1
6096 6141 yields 13.3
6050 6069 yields 13.3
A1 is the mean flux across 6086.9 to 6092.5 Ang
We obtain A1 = 13.8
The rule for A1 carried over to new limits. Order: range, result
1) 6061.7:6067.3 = 12.9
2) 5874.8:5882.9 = 8.74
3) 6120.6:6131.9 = 12.7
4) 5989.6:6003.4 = 11.8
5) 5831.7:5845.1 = 12.9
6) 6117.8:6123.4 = 11.2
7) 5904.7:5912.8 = 8.28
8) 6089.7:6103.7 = 13.5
